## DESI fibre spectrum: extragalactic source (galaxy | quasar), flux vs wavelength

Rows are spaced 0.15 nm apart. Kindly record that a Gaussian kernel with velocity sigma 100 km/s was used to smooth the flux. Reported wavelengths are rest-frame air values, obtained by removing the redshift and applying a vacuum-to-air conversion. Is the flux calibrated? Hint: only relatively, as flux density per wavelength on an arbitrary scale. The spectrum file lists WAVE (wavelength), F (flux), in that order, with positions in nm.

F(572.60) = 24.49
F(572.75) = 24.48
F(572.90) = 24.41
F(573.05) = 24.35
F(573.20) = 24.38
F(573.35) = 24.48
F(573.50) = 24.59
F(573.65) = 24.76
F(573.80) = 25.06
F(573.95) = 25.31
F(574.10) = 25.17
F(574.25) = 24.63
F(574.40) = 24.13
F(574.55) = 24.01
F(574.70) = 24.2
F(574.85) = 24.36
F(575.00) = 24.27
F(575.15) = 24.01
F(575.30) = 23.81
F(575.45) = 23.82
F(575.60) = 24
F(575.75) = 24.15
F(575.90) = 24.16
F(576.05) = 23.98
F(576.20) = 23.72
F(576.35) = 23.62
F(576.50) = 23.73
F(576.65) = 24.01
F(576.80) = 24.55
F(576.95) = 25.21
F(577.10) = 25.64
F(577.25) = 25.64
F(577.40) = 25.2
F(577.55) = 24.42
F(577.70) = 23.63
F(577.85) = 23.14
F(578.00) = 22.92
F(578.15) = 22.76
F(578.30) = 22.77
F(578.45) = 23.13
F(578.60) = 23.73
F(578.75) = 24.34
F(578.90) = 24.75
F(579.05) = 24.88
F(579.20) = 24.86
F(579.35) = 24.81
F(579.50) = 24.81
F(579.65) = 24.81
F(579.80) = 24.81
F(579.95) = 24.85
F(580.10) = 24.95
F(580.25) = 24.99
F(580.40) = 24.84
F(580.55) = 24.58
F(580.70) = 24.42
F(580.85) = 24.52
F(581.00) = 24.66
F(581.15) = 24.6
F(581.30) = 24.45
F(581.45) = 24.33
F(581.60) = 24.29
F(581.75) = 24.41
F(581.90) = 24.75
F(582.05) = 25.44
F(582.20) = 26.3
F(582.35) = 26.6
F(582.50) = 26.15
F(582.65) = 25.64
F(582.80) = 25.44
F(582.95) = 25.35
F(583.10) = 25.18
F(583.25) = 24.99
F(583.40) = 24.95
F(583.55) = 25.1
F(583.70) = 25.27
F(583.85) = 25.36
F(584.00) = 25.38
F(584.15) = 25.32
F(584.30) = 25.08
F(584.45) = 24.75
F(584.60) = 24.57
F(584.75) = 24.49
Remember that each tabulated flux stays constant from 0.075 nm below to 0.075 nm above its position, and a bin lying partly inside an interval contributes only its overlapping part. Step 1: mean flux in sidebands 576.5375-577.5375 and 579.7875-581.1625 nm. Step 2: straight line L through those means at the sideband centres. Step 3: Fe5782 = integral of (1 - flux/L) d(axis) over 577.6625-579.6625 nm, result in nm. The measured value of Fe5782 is 0.07 nm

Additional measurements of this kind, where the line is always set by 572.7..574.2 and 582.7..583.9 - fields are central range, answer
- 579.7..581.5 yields 0.03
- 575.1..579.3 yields 0.13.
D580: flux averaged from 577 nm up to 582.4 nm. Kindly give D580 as 24.5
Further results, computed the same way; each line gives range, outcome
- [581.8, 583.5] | 25.5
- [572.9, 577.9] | 24.4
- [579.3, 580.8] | 24.8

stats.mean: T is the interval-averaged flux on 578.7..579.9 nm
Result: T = 24.8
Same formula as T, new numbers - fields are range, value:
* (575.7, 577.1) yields 24.2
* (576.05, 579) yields 24.1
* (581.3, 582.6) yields 25.2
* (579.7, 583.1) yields 25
